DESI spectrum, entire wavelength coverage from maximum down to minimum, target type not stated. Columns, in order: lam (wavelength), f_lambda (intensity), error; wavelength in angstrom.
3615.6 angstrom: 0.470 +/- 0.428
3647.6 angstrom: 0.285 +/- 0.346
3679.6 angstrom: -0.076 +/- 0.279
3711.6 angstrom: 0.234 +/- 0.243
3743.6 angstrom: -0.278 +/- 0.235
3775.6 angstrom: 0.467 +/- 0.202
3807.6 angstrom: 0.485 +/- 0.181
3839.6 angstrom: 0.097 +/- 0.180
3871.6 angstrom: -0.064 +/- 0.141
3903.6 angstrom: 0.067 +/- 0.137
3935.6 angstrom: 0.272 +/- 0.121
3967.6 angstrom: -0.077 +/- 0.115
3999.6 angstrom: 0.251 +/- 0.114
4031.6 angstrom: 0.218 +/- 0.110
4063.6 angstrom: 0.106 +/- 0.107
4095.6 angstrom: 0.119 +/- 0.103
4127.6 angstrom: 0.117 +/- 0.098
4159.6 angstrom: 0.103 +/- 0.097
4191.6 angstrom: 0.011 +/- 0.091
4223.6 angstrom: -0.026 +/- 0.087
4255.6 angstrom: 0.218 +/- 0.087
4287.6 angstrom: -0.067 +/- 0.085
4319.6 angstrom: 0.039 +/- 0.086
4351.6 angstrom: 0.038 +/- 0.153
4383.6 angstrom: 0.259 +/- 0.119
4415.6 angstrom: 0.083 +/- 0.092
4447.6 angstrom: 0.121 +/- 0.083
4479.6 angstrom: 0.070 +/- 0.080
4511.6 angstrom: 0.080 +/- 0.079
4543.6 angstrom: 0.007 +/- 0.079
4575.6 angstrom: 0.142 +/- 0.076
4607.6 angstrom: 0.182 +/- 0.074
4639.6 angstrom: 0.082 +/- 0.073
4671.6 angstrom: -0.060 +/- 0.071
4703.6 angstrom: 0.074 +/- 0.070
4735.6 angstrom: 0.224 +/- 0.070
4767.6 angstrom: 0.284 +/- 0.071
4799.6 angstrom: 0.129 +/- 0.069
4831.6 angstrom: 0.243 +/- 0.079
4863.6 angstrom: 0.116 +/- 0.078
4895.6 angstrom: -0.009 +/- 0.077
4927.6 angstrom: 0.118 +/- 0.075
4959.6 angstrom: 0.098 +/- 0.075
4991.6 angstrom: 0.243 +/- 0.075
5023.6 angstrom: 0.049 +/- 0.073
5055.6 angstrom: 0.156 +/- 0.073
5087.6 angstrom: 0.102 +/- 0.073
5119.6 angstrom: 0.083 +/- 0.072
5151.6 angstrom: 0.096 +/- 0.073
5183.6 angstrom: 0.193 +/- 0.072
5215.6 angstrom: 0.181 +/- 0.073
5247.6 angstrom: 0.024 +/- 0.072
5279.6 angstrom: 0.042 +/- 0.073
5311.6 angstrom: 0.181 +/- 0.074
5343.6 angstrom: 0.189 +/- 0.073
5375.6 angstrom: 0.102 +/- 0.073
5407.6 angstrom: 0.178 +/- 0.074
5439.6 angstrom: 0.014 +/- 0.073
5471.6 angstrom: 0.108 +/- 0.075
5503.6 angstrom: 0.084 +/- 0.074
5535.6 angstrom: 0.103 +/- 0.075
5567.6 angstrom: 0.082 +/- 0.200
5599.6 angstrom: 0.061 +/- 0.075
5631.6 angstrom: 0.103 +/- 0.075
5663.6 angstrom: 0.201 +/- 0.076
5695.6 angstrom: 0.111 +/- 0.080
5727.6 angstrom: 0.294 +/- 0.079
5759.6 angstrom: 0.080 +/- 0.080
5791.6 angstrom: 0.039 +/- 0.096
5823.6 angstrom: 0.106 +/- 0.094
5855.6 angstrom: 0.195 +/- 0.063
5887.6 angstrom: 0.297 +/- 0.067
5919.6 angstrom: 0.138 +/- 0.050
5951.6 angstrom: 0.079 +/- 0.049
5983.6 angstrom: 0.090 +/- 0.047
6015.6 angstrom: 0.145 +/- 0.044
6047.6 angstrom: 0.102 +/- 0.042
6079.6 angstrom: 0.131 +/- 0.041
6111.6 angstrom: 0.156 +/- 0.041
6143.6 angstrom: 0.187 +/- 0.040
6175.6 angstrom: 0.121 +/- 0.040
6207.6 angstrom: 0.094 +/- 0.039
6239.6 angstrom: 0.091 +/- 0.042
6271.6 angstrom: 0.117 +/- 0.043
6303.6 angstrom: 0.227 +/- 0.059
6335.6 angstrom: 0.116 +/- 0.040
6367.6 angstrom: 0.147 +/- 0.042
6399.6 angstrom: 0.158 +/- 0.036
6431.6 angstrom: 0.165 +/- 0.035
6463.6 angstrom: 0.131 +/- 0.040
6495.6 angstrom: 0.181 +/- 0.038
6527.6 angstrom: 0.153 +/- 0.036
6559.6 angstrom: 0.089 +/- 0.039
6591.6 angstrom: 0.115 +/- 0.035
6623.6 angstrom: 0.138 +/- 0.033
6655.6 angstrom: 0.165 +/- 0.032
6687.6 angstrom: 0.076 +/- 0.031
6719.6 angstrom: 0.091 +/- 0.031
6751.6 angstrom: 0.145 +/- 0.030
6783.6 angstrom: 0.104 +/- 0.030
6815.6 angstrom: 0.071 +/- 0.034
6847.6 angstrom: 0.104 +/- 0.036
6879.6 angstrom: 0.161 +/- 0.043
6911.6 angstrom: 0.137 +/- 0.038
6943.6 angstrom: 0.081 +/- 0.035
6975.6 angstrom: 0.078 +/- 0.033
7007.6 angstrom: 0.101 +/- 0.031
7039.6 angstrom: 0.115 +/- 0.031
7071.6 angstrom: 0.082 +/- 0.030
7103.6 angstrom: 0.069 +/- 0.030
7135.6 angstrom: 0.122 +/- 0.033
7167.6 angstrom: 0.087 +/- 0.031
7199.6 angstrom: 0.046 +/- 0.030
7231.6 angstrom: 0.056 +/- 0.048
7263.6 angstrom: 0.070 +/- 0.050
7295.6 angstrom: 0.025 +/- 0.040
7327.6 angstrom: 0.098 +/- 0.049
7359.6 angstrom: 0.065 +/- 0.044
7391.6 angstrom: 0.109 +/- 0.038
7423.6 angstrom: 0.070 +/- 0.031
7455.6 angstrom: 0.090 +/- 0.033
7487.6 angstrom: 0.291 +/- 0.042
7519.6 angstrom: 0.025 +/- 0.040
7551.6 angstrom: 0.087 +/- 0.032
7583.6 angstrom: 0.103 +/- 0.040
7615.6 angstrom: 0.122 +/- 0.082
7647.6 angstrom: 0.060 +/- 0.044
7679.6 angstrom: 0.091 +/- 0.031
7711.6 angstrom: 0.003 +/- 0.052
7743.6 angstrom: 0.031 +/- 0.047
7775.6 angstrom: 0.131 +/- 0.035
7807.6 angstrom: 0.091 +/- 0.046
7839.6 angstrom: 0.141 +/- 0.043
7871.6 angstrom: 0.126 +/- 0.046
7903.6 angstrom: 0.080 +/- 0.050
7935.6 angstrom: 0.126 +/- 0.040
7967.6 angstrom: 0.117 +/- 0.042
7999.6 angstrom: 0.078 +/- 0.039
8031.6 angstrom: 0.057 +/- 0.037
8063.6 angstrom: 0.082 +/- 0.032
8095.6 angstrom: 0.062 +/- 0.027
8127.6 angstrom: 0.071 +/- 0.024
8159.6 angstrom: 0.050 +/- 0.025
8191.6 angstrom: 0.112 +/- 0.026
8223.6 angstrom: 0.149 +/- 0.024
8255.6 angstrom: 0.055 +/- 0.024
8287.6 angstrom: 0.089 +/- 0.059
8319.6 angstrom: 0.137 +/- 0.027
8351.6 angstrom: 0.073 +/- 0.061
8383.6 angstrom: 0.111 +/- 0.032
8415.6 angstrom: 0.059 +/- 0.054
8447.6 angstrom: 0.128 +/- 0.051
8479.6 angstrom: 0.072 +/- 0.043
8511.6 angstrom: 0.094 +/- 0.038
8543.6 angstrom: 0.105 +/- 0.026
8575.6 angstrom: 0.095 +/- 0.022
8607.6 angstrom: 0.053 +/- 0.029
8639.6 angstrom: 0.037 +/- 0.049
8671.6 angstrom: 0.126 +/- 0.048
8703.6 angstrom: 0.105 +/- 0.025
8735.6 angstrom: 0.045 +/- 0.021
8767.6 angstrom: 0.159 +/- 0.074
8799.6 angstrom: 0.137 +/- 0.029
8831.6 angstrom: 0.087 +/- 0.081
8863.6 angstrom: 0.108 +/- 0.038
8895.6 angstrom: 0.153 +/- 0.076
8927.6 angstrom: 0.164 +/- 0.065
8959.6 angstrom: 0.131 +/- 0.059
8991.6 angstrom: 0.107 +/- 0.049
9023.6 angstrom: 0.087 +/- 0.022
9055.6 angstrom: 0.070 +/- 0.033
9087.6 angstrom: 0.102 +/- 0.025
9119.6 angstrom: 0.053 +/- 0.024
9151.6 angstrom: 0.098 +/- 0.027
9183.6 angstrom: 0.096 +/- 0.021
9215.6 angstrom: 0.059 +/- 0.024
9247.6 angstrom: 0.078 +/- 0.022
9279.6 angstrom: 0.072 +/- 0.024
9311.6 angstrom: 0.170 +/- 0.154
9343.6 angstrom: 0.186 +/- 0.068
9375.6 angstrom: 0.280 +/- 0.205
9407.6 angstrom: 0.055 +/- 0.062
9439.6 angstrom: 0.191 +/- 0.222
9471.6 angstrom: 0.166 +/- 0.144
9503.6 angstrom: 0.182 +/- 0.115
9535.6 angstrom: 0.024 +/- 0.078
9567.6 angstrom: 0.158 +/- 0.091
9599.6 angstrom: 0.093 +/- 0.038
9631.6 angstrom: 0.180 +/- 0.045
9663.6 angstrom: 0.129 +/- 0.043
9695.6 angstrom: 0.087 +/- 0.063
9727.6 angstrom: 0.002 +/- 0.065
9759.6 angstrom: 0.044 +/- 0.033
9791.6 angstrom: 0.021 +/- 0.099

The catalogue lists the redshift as 0.14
